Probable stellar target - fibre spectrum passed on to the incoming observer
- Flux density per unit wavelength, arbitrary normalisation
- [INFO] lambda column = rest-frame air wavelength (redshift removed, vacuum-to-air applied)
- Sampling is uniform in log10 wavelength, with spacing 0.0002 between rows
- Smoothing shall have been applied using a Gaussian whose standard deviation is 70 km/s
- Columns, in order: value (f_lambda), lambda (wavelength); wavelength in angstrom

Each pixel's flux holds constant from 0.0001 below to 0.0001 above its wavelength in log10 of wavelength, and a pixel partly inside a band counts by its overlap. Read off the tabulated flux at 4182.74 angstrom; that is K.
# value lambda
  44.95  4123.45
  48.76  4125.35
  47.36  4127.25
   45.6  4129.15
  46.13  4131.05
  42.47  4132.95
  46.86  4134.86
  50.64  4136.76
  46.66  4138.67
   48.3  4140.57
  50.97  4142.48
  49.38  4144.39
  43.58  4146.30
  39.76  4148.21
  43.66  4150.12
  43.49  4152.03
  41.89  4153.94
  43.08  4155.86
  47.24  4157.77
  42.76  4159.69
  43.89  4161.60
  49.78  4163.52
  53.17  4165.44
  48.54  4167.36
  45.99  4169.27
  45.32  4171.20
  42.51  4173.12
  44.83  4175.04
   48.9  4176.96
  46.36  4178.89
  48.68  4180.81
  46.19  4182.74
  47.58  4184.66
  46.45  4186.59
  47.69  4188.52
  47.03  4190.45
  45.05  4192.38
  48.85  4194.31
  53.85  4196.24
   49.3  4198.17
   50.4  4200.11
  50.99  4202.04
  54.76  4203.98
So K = 46.19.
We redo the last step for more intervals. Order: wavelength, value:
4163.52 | 49.78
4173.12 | 42.51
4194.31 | 48.85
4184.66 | 47.58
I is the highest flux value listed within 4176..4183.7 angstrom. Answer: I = 48.9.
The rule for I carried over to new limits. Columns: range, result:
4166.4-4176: 48.54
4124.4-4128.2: 48.76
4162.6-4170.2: 53.17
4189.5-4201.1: 53.85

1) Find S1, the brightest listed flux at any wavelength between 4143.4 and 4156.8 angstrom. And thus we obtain 49.38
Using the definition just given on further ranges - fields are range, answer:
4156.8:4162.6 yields 47.24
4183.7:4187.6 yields 47.58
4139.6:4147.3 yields 50.97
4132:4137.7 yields 50.64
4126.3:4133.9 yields 47.36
